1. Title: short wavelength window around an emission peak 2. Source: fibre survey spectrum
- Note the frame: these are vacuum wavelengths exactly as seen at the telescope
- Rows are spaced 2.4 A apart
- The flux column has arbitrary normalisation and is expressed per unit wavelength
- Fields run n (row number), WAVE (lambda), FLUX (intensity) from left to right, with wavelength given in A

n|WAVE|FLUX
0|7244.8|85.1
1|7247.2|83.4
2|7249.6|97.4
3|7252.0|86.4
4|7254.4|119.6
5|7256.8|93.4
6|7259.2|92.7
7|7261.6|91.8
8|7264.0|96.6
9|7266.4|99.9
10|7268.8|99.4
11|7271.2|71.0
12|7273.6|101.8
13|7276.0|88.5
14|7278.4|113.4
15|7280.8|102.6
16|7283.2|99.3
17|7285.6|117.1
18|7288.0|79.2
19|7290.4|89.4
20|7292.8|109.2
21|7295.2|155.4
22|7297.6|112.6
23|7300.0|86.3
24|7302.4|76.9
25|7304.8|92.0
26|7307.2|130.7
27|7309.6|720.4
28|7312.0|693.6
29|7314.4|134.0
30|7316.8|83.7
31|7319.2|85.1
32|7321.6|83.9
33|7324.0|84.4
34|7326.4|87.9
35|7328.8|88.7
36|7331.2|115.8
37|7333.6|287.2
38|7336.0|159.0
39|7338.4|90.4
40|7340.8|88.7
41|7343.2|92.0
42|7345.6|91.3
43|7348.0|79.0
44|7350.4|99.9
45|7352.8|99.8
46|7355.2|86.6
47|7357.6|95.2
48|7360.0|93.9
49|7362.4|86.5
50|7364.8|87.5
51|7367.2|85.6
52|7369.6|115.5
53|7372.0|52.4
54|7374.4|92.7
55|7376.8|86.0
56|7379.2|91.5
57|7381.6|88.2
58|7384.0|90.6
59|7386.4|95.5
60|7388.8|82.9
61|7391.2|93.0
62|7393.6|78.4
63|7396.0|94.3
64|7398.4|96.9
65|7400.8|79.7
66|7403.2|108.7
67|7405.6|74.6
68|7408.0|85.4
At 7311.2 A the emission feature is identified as H-alpha 6563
